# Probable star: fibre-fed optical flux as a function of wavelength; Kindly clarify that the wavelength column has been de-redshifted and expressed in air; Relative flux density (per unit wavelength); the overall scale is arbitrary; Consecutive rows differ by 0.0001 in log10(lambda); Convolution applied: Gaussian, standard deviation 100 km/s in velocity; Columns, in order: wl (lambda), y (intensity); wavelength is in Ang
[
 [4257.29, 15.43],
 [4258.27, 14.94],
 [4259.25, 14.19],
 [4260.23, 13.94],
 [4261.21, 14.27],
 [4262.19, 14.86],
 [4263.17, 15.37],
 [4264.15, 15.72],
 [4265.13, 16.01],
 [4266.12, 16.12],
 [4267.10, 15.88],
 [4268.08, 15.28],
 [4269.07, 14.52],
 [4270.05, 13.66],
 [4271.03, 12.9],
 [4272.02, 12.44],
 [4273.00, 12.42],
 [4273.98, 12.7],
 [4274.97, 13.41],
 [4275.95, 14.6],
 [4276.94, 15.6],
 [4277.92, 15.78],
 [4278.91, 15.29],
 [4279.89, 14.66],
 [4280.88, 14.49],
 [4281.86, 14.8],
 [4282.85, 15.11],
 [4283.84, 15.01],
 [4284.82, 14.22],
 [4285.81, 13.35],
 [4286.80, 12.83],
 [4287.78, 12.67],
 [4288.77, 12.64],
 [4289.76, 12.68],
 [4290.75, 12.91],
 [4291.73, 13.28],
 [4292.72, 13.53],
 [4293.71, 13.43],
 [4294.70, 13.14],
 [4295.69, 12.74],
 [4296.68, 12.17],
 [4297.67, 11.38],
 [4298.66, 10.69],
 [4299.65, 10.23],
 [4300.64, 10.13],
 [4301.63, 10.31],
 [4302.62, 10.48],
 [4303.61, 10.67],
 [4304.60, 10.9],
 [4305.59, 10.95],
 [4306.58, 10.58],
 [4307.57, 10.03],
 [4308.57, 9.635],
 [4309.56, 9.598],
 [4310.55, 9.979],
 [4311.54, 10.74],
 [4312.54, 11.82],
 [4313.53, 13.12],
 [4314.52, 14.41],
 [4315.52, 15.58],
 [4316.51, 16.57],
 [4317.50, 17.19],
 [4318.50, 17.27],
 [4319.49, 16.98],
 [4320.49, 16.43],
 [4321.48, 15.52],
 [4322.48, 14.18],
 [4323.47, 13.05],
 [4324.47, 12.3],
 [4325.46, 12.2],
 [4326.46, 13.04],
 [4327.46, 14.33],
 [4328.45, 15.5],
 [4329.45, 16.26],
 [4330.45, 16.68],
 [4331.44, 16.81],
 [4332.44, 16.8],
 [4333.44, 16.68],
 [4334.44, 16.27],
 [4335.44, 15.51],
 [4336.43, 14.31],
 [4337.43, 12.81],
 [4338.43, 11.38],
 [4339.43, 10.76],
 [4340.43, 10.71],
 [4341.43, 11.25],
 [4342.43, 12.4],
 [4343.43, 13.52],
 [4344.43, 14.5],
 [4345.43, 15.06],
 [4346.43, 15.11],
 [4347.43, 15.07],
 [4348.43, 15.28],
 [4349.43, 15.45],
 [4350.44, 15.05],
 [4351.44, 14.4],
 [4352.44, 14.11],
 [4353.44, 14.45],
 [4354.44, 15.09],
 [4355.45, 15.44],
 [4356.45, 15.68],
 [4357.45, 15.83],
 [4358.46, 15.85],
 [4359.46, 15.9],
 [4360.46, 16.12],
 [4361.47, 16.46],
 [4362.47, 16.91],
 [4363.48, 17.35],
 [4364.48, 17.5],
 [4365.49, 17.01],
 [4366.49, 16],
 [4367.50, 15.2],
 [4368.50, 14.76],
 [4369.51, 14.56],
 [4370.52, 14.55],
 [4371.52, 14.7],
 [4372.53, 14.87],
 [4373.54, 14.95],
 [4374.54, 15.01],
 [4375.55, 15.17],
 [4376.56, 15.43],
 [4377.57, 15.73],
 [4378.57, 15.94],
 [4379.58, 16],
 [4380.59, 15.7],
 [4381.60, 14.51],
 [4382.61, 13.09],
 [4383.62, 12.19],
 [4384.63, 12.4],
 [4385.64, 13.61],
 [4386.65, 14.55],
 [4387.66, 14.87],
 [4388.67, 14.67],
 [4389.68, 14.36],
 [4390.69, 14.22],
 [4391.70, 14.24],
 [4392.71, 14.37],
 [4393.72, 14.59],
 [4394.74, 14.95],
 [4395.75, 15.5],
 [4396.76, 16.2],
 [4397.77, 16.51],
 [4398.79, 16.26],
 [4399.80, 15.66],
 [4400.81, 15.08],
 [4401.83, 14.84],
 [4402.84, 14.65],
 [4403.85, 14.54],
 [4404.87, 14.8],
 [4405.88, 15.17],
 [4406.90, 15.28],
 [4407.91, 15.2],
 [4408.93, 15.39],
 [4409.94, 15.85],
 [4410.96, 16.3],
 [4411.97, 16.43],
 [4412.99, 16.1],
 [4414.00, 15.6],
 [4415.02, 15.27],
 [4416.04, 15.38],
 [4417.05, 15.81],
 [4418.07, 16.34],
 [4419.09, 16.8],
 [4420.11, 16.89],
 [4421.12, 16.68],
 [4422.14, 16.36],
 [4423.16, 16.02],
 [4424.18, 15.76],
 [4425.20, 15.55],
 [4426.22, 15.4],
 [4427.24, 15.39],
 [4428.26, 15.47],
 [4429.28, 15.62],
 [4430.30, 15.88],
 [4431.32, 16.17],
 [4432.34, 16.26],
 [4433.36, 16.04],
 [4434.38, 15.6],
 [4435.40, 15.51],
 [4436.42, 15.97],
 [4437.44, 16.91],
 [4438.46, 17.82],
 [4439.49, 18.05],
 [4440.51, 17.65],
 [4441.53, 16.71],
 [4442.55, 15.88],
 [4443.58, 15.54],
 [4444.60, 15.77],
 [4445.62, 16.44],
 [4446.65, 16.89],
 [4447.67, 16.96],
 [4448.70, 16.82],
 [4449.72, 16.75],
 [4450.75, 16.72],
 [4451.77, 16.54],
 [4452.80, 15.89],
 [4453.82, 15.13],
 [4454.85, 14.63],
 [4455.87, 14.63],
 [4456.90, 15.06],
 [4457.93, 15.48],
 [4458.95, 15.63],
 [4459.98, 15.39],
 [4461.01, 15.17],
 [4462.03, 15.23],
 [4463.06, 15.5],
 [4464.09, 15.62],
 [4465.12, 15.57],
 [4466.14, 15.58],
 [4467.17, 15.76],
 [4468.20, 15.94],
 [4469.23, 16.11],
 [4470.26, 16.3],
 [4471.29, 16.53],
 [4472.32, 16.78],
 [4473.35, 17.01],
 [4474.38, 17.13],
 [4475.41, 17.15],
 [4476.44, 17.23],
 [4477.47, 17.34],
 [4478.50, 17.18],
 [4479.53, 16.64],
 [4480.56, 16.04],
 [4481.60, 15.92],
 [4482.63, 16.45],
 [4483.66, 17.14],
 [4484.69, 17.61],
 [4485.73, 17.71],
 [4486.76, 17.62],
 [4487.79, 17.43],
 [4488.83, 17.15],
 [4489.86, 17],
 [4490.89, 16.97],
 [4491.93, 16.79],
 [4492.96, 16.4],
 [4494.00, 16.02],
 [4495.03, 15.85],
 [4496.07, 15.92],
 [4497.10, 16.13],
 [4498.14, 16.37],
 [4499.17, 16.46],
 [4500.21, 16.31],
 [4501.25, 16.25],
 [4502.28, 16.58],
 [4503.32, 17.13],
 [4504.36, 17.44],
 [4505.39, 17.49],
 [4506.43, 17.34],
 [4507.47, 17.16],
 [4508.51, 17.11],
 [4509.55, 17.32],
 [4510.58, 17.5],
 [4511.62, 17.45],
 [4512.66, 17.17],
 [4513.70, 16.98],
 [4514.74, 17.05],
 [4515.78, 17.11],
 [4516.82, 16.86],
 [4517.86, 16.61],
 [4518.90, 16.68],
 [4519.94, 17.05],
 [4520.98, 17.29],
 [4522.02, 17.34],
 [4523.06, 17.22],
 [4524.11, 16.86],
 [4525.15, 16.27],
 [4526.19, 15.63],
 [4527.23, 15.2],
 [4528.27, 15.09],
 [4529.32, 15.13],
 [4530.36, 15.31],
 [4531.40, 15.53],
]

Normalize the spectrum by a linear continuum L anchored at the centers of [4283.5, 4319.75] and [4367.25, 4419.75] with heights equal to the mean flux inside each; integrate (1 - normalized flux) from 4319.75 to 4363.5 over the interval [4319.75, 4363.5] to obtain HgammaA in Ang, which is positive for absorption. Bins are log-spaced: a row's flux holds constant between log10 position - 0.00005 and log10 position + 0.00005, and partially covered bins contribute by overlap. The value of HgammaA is -3.5 Ang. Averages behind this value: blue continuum 12.5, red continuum 15.1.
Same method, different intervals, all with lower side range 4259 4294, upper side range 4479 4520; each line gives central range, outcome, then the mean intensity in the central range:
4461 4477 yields 0.28 Ang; 16.2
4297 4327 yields 4.29 Ang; 12.5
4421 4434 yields 0.10 Ang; 15.9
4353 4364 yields -0.55 Ang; 15.9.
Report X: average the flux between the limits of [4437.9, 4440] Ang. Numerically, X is 17.9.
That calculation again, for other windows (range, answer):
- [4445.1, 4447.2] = 16.7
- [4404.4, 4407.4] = 15.1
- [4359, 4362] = 16.2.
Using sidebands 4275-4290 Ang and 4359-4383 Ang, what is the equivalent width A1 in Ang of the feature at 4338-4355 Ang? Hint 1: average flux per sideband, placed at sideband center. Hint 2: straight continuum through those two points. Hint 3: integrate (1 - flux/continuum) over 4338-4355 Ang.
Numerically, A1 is 1.6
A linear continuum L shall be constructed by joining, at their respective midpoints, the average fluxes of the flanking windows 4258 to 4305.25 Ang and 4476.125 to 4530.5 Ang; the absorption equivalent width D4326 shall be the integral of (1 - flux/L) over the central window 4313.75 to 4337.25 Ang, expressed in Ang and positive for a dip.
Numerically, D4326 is -1.98 Ang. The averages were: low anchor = 13.5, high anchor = 16.7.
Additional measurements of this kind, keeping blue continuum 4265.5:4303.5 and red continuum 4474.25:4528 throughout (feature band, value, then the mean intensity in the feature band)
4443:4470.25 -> 0.5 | 15.8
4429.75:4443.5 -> -0.6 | 16.5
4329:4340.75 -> -0.4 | 14.6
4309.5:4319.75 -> -0.2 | 14.1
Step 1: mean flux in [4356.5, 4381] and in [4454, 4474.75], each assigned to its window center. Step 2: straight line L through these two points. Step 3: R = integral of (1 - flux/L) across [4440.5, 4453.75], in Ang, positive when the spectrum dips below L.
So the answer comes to -0.6 Ang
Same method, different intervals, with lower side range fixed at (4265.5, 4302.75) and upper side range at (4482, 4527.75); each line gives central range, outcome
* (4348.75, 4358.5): -0.42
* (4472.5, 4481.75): -0.26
